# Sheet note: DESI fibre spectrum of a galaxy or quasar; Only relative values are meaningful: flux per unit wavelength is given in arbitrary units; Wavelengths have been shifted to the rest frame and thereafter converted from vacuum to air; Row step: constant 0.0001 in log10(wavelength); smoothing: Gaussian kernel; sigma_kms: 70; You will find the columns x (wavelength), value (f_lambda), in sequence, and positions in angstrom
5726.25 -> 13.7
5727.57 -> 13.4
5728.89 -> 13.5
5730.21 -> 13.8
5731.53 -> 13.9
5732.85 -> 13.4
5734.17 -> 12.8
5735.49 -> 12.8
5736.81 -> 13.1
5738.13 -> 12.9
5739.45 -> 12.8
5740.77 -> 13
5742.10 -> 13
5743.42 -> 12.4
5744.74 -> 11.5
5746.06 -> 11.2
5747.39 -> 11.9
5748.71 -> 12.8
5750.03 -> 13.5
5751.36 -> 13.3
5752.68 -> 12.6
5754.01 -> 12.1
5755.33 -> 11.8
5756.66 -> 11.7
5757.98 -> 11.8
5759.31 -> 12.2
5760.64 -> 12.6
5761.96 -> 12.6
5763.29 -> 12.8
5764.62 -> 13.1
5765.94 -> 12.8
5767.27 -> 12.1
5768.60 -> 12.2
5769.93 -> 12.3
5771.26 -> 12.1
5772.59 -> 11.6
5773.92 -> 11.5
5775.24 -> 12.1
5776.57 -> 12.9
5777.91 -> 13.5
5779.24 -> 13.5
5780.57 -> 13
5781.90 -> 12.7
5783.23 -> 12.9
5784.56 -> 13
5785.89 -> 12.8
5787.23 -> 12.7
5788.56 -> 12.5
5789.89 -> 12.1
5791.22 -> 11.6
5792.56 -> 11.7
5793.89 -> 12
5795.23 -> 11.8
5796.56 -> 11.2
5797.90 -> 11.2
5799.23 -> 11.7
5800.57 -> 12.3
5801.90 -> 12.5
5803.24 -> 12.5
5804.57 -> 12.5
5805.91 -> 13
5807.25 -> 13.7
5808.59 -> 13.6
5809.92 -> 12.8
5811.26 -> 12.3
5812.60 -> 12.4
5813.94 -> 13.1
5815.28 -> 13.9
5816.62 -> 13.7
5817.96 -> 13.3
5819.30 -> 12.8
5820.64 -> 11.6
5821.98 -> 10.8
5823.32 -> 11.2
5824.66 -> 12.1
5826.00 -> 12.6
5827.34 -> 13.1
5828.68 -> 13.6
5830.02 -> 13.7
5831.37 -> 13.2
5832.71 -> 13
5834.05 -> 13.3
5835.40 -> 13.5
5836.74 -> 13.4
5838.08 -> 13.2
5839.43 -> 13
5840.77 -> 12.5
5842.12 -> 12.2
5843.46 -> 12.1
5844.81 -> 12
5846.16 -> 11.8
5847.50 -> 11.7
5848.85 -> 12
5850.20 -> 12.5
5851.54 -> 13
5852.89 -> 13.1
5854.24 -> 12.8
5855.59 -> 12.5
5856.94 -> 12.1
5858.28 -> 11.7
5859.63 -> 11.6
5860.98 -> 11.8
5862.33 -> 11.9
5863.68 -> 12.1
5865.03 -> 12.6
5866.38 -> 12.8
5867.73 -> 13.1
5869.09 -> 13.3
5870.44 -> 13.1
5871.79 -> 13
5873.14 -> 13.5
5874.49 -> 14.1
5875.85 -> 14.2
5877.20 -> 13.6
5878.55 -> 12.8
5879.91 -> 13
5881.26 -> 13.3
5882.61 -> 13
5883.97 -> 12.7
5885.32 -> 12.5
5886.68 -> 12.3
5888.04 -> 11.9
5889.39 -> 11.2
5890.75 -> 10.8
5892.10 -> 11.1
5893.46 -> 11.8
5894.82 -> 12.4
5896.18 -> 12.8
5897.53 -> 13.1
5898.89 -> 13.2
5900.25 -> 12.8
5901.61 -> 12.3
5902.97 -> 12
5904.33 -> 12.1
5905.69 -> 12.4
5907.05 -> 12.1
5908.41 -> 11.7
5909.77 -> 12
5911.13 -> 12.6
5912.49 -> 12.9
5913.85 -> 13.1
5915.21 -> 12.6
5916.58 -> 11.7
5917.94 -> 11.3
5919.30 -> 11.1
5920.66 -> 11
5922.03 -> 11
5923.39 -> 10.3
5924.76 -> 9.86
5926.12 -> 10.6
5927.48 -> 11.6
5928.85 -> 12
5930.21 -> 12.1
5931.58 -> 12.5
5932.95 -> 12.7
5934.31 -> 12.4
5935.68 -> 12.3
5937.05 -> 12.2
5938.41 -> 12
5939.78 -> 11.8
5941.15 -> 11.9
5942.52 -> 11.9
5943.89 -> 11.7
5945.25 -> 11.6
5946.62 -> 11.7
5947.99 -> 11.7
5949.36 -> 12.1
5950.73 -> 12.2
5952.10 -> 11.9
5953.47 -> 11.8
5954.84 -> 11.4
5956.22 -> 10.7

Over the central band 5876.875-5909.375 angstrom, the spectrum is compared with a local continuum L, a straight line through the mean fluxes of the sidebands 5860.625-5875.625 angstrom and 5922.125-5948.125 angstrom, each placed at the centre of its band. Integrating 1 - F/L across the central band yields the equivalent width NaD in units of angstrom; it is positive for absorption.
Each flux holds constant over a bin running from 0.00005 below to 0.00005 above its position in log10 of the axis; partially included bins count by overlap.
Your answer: 0.28 angstrom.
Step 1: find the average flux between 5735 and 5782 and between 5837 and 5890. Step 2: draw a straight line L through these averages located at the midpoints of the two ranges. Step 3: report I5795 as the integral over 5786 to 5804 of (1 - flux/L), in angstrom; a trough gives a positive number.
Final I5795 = 0.7 angstrom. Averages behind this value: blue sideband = 12.5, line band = 12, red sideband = 12.6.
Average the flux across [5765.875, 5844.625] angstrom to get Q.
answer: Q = 12.6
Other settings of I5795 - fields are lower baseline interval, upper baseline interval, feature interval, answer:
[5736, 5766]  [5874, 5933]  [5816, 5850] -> -0.8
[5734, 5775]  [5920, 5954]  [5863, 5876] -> -1.3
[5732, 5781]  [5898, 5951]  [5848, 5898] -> -1.9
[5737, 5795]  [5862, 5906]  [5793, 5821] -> -0.1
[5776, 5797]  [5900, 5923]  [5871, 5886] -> -1.4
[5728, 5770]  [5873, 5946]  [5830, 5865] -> -0.4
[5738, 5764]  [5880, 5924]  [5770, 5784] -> -0.2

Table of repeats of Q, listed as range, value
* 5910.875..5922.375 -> 11.9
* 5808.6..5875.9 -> 12.7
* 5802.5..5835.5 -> 12.8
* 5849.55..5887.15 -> 12.8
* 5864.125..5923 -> 12.4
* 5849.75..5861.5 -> 12.4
